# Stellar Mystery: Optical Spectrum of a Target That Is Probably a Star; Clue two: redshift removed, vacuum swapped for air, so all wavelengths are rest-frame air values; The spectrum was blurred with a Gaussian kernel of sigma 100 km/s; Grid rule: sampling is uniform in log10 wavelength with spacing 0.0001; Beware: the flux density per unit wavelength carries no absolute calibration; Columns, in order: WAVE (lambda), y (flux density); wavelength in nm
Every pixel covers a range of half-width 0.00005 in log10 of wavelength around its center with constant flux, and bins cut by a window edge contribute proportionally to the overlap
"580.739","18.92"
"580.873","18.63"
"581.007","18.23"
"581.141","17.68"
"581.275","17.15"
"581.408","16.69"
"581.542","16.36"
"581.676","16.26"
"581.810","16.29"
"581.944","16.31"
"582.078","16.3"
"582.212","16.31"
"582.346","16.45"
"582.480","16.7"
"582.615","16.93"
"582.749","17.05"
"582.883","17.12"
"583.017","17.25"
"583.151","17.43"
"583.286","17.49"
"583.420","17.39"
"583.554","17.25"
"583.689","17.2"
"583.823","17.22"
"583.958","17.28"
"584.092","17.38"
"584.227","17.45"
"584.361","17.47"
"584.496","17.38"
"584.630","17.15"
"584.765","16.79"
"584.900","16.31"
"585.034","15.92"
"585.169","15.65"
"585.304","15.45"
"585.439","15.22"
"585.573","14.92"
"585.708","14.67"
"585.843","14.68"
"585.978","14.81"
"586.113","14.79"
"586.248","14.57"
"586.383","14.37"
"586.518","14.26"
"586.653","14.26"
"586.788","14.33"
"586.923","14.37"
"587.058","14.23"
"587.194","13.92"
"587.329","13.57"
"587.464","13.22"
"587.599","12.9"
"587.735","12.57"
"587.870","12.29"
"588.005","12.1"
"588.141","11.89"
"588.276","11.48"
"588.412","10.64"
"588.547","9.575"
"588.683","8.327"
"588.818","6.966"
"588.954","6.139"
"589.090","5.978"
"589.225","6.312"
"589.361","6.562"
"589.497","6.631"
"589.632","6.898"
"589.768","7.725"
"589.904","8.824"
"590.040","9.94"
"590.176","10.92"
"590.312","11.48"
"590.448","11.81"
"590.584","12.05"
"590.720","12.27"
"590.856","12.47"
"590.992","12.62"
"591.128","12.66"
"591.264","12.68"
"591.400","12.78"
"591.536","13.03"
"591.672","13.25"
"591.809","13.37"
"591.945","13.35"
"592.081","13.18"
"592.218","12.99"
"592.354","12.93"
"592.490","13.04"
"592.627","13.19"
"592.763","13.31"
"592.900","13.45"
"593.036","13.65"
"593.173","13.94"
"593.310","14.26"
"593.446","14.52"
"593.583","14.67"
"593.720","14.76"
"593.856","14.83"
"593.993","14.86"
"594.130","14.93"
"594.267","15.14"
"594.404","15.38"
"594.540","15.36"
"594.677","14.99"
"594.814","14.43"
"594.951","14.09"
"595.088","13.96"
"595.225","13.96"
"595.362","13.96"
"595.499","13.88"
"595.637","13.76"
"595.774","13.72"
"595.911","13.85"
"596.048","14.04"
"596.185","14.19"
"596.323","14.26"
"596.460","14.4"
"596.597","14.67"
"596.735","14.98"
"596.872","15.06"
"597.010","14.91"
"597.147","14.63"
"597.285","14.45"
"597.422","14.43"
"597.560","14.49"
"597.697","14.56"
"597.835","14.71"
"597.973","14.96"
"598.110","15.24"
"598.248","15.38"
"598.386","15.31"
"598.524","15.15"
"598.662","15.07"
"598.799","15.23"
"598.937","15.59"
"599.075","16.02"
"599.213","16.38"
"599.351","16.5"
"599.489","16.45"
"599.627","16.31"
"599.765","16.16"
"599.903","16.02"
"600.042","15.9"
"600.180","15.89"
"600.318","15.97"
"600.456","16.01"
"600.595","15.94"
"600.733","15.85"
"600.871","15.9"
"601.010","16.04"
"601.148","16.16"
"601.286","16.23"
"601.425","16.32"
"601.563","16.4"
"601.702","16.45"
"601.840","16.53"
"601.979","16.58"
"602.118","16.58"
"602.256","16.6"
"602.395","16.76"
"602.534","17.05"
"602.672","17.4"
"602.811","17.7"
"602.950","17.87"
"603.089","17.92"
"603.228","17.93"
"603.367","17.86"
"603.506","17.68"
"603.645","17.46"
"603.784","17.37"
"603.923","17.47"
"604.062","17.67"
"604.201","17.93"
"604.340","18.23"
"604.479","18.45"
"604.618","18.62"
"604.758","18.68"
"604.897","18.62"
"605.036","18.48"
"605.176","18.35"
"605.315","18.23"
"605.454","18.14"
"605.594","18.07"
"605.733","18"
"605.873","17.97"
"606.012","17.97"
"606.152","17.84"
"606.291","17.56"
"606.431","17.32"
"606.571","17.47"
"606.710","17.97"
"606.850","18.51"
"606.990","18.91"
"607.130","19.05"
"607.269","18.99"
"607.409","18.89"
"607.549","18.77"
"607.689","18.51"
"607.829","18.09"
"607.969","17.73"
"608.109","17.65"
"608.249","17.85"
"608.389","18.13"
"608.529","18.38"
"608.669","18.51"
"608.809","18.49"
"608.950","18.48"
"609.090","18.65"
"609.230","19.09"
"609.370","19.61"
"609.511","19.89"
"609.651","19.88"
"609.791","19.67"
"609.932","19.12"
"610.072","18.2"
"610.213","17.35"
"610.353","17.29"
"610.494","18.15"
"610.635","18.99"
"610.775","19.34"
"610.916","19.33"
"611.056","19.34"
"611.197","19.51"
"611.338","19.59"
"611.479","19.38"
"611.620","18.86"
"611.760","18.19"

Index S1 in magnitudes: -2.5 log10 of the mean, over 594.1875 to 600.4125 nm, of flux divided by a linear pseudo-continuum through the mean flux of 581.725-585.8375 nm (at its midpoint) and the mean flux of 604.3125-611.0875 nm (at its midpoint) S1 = 0.18 mag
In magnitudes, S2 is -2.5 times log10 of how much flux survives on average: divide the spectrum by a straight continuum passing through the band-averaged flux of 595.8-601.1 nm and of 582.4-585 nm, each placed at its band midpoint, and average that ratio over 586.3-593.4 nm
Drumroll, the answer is 0.36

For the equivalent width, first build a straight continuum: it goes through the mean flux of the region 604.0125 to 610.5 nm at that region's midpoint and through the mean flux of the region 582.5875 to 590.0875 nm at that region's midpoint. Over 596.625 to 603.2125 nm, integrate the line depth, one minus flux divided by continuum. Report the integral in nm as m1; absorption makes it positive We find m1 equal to 0.30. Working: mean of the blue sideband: 13.6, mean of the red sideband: 18.4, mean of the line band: 15.9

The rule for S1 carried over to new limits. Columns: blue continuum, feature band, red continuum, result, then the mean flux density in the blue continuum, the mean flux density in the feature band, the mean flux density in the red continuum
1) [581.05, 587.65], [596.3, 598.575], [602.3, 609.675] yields 0.17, 16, 14.8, 18.2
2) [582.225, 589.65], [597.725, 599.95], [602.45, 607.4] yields 0.07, 14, 15.6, 18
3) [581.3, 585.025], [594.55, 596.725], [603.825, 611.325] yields 0.24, 16.9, 14.2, 18.4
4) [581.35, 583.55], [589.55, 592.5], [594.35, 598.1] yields 0.28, 16.8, 11.8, 14.5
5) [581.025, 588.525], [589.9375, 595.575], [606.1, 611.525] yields 0.22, 15.5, 13.4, 18.6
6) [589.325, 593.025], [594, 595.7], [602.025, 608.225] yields -0.09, 11.7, 14.5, 18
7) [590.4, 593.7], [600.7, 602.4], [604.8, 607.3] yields 0.02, 13.2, 16.3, 18.2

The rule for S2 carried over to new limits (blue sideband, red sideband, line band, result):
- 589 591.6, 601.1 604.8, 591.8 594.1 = -0.18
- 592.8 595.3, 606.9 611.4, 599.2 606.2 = -0.01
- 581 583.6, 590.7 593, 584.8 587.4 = 0.04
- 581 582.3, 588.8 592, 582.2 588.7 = -0.08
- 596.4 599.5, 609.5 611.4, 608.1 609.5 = -0.01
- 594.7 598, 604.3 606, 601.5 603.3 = 0.00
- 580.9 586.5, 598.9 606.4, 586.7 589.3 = 0.44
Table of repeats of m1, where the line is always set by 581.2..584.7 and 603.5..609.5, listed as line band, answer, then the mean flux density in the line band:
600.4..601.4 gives 0.107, 16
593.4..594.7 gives 0.194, 15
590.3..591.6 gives 0.373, 12.4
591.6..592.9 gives 0.319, 13.2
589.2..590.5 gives 0.644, 8.75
